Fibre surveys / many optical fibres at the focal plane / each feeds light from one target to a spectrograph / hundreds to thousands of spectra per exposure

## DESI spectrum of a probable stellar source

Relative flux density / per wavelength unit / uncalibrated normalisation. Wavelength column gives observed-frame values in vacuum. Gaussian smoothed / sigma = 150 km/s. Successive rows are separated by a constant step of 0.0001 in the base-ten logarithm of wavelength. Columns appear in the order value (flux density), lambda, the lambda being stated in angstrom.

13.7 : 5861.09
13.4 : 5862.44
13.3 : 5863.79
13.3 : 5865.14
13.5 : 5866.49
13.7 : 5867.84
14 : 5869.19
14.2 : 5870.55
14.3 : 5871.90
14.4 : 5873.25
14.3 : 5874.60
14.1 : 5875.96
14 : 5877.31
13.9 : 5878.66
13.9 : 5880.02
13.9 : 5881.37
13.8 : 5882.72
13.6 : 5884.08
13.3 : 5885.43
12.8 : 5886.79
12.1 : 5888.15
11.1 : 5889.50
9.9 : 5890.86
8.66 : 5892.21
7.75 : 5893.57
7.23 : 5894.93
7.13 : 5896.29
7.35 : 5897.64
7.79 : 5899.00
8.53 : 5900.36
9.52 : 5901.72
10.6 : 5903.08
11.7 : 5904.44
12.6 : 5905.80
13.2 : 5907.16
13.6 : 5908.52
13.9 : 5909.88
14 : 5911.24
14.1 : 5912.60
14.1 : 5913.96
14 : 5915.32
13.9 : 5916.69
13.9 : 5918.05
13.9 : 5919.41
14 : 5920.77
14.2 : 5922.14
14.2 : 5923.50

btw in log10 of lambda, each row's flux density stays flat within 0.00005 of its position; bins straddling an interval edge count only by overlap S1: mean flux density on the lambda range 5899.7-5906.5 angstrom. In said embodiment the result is 10.6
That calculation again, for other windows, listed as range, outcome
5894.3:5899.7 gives 7.38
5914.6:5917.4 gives 13.9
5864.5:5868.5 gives 13.5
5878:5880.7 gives 13.9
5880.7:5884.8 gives 13.8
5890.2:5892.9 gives 9.28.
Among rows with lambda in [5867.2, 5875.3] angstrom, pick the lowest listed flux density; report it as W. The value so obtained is 13.7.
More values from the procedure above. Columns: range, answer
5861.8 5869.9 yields 13.3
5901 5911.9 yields 9.52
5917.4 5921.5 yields 13.9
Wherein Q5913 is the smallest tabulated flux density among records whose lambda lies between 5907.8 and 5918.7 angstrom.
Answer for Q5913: 13.6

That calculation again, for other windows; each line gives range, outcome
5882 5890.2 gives 11.1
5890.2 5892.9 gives 8.66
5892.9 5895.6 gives 7.23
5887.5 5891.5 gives 9.9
